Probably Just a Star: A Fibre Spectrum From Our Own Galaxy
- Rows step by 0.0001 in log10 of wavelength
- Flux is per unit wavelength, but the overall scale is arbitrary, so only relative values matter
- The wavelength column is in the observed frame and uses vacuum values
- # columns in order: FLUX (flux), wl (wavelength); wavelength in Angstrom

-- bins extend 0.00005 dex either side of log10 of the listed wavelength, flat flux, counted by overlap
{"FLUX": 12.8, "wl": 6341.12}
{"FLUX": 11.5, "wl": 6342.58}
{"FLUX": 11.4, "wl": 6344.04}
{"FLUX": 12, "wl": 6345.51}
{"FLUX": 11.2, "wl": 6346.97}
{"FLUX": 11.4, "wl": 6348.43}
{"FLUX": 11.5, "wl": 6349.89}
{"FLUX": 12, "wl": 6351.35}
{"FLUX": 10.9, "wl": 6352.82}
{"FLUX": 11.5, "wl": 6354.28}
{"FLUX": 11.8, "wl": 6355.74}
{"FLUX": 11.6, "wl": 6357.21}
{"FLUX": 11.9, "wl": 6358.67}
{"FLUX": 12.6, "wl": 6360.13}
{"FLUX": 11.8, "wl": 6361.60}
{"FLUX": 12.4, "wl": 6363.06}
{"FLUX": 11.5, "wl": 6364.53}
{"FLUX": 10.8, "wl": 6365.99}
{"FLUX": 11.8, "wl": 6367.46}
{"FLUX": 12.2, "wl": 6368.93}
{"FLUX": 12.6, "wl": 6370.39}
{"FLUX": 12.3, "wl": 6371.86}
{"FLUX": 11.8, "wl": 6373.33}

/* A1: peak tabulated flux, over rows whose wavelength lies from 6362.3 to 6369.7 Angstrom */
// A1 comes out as 12.4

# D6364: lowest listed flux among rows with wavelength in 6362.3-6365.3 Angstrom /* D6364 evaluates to 11.5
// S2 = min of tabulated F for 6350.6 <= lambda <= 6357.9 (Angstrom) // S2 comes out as 10.9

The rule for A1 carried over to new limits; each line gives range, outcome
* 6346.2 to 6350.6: 11.5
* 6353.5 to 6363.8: 12.6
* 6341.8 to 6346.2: 12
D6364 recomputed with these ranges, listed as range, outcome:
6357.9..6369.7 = 10.8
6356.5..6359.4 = 11.6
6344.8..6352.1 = 11.2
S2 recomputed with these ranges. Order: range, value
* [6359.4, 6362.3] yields 11.8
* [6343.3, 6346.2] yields 11.4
